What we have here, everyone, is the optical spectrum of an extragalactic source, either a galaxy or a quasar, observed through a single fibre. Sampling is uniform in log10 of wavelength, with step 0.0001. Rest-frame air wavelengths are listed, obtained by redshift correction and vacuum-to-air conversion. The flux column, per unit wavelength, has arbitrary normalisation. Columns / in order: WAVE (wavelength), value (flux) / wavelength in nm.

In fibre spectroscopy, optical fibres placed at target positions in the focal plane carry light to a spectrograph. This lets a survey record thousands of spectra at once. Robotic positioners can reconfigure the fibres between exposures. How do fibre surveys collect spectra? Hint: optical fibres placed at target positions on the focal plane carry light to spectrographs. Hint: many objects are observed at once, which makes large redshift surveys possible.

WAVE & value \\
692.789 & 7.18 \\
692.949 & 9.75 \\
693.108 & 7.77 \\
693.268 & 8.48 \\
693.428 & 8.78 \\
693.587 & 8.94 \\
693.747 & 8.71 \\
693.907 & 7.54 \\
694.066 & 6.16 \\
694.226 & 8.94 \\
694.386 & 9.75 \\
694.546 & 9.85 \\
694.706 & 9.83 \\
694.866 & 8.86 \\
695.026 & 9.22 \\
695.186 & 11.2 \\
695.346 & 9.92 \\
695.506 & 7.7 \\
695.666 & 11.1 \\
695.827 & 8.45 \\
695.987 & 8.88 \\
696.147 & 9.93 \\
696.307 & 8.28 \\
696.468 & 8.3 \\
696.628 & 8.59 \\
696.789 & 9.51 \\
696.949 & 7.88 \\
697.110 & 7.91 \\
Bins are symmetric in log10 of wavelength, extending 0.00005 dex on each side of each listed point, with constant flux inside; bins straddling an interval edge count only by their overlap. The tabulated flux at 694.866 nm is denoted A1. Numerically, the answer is 8.86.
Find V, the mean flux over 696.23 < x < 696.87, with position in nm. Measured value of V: 8.67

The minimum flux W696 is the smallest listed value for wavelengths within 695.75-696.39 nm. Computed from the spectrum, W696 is 8.28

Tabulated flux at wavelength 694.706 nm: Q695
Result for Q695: 9.83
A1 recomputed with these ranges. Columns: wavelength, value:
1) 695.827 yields 8.45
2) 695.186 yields 11.2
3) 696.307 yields 8.28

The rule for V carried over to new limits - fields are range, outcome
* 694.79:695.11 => 9.07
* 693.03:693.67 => 8.49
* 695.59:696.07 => 9.46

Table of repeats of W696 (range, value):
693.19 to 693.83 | 8.48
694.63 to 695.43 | 8.86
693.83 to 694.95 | 6.16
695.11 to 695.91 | 7.7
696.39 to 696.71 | 8.3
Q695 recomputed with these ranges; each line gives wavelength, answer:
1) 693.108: 7.77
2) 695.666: 11.1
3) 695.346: 9.92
